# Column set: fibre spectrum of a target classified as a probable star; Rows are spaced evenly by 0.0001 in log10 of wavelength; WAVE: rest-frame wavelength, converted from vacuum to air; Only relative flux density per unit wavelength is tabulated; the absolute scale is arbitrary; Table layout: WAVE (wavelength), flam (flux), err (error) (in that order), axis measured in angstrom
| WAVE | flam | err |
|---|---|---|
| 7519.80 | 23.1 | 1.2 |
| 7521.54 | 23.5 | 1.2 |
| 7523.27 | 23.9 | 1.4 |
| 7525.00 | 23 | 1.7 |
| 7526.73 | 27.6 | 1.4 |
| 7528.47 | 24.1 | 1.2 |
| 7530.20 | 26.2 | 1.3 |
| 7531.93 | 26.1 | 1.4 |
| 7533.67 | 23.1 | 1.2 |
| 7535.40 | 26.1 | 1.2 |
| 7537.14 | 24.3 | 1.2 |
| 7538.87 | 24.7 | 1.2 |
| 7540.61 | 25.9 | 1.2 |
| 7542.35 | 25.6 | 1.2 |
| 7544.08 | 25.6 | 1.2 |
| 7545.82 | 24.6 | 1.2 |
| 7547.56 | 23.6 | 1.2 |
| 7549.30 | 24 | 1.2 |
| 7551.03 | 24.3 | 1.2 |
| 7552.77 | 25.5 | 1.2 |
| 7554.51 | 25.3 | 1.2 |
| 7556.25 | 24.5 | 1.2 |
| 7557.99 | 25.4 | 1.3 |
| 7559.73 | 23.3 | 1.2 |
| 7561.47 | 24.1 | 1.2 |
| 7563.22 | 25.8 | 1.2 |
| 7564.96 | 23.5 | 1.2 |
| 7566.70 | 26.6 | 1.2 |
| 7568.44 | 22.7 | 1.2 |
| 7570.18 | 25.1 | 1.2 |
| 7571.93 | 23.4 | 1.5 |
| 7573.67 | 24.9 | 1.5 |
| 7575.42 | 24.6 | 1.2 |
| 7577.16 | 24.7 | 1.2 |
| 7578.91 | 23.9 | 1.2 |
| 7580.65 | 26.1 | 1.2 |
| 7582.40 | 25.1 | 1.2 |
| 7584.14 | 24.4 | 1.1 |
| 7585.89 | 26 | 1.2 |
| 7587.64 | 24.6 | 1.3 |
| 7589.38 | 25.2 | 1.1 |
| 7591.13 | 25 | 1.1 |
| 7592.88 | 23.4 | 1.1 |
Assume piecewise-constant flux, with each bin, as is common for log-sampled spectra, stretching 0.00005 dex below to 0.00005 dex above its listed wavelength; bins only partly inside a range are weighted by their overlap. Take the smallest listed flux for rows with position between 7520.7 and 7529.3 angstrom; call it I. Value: 23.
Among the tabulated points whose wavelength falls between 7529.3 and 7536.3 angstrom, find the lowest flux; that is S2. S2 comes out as 23.1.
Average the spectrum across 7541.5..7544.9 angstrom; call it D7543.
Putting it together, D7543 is 25.7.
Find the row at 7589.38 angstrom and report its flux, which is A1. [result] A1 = 25.2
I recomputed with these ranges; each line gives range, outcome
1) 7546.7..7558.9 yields 23.6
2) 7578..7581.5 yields 23.9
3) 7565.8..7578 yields 22.7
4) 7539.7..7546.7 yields 24.6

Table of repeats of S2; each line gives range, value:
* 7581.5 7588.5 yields 24.4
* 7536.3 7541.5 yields 24.3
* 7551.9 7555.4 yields 25.3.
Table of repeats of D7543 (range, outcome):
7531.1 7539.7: 24.9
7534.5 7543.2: 25.3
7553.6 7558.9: 25.1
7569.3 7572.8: 24.2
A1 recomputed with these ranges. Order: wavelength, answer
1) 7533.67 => 23.1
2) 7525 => 23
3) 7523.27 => 23.9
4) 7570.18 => 25.1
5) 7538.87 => 24.7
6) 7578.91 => 23.9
